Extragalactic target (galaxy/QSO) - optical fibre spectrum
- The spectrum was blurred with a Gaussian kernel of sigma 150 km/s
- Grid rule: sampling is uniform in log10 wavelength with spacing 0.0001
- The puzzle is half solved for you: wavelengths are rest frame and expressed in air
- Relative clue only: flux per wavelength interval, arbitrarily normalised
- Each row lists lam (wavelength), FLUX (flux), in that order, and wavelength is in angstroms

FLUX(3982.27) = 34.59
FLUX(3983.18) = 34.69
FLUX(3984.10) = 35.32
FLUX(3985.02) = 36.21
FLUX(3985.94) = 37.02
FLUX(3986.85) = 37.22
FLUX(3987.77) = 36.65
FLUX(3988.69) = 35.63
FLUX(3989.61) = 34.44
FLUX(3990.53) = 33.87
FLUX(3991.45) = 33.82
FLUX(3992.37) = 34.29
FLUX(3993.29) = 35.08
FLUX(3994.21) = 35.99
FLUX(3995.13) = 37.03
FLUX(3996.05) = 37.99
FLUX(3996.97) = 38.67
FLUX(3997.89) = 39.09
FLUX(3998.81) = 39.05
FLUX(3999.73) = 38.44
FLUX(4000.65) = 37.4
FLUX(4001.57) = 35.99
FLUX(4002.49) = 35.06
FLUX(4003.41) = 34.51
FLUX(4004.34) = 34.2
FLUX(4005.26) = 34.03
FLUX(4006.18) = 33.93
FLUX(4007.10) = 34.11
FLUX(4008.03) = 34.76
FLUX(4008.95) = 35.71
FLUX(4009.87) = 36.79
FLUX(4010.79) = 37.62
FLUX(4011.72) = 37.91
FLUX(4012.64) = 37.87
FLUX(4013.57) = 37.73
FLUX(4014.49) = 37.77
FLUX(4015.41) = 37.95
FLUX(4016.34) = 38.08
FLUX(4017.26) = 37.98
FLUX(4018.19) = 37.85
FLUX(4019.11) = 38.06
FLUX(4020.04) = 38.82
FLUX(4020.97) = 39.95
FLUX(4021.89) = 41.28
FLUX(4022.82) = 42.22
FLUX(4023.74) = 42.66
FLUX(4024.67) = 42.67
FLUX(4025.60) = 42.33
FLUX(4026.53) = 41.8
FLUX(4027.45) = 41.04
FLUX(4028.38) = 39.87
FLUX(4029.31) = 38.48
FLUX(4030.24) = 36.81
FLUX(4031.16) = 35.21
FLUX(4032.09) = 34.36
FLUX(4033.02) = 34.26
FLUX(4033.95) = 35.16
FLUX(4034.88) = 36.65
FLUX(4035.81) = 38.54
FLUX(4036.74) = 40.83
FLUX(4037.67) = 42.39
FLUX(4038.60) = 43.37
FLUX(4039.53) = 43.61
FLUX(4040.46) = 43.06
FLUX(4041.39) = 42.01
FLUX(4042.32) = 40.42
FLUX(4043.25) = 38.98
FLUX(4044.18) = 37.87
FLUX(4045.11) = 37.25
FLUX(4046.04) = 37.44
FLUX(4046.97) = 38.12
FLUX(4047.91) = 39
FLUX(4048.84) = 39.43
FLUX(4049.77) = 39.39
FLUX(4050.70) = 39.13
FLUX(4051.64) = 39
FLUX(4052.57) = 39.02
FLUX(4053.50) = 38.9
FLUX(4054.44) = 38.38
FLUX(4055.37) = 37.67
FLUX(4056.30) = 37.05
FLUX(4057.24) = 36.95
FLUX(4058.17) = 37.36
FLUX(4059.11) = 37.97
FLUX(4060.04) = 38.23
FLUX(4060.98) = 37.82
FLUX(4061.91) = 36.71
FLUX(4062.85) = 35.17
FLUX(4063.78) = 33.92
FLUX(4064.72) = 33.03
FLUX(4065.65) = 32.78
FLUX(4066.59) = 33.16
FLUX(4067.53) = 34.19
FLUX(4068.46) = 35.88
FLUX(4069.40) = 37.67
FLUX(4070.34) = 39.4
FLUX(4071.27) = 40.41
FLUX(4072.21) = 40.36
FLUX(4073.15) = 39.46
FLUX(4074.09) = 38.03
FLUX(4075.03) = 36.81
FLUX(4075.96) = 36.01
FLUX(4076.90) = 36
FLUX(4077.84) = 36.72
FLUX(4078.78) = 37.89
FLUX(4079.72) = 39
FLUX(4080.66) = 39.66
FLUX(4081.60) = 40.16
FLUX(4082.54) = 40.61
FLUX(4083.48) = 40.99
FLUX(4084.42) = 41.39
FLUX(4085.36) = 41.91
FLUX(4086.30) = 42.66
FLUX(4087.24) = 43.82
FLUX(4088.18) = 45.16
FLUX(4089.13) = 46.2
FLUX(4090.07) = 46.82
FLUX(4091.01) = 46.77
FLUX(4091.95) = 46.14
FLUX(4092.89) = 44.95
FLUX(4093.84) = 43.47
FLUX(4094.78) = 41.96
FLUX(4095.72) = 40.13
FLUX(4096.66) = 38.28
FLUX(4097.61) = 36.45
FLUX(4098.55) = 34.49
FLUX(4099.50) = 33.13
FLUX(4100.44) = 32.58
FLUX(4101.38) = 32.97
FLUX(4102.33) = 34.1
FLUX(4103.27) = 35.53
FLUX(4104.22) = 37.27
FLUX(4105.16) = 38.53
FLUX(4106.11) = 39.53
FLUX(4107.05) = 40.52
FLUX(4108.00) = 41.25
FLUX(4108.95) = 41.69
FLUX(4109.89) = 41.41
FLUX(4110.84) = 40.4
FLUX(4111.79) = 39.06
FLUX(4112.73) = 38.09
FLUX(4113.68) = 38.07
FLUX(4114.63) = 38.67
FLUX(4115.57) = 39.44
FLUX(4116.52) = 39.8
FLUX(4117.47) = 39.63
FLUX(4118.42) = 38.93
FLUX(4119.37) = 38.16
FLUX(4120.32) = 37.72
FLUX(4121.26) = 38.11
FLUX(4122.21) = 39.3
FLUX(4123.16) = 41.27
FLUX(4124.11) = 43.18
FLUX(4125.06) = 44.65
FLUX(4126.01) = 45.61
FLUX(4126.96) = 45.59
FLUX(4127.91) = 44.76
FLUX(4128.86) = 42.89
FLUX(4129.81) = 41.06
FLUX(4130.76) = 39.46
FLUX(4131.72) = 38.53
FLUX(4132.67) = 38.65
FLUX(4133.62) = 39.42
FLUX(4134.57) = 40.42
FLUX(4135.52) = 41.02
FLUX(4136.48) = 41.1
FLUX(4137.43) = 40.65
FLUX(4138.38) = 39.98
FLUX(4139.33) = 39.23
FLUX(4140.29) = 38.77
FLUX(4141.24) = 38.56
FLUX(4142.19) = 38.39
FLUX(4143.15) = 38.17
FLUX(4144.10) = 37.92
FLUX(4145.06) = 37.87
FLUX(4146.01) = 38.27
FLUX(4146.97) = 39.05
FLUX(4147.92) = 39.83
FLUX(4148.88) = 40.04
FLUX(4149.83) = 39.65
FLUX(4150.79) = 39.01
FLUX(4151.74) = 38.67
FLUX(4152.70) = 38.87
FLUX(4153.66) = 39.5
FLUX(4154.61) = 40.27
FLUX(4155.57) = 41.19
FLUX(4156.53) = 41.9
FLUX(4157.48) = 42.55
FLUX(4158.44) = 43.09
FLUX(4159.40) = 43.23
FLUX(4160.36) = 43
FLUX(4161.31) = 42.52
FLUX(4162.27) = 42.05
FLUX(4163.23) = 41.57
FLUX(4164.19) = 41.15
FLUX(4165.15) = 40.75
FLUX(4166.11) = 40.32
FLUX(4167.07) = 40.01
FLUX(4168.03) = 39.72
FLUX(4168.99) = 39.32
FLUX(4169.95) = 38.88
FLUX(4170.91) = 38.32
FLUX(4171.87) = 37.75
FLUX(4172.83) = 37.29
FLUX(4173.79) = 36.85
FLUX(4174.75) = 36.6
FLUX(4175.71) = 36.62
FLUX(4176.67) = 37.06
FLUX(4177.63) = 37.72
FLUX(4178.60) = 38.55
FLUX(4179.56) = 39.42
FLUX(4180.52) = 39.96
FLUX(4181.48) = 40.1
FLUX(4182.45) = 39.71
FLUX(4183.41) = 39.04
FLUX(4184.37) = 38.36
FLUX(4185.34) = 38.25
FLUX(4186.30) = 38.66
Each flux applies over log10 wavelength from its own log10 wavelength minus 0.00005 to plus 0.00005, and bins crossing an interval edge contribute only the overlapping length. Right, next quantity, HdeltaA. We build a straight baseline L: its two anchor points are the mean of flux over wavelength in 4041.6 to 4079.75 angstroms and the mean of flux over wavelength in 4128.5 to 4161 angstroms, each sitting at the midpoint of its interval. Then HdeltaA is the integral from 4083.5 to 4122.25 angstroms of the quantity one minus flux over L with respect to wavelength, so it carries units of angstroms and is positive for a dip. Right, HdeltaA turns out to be -1.1 angstroms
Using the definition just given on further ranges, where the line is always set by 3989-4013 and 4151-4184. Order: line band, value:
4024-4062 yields -2.0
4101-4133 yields -1.0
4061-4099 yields -1.5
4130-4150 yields -0.1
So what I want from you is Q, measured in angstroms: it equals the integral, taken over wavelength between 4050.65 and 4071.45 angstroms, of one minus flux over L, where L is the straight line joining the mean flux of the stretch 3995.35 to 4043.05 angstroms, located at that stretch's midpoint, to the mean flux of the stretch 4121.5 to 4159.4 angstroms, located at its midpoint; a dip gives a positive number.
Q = 1.19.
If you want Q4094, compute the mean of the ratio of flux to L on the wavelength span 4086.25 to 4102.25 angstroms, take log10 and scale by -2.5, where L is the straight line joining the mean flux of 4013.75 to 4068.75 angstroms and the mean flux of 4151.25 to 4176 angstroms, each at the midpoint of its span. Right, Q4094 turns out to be -0.04 mag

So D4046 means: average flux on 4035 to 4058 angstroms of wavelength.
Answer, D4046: 39.4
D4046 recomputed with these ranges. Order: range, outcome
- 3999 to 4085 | 38.1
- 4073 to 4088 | 39.6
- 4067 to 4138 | 39.9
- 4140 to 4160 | 39.8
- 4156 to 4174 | 40.6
